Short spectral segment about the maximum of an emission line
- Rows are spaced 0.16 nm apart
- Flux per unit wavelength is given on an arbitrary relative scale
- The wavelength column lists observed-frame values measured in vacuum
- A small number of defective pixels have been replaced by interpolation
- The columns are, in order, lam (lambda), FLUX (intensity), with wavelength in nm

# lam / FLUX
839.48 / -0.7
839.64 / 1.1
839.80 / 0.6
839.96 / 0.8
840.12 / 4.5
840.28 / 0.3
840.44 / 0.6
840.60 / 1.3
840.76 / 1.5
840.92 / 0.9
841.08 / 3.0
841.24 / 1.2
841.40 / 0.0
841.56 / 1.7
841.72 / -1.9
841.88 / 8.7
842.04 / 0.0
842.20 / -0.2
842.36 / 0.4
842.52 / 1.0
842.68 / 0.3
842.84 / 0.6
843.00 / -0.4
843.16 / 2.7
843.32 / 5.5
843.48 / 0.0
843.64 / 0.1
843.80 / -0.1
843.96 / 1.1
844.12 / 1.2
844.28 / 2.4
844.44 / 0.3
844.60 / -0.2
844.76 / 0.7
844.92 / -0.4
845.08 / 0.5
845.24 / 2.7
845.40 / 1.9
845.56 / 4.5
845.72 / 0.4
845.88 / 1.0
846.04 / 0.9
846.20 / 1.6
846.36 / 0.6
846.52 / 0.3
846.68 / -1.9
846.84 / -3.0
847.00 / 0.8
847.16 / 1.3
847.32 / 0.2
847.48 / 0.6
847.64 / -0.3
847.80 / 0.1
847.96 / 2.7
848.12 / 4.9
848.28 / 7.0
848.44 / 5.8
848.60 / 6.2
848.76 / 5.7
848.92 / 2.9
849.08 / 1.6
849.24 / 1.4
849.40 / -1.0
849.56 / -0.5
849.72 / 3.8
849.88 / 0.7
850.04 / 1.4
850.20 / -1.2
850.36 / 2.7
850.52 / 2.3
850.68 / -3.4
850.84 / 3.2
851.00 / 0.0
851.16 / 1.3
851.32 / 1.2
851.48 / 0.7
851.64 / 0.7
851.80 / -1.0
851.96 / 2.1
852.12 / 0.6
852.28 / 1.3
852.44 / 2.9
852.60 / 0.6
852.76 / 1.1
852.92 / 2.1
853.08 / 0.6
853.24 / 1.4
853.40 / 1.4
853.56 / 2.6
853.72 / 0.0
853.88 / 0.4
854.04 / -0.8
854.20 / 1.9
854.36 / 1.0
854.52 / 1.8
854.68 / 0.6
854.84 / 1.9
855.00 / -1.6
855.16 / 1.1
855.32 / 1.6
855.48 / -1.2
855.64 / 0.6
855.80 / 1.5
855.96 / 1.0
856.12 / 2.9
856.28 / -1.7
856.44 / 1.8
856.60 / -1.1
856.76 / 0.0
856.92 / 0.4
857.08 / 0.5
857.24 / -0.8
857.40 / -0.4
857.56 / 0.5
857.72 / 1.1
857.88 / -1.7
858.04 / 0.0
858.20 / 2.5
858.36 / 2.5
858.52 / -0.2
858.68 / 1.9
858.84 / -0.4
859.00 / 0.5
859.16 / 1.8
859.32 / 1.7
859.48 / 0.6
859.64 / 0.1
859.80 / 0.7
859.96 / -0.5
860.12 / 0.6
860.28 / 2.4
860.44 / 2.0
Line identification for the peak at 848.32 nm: H-gamma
